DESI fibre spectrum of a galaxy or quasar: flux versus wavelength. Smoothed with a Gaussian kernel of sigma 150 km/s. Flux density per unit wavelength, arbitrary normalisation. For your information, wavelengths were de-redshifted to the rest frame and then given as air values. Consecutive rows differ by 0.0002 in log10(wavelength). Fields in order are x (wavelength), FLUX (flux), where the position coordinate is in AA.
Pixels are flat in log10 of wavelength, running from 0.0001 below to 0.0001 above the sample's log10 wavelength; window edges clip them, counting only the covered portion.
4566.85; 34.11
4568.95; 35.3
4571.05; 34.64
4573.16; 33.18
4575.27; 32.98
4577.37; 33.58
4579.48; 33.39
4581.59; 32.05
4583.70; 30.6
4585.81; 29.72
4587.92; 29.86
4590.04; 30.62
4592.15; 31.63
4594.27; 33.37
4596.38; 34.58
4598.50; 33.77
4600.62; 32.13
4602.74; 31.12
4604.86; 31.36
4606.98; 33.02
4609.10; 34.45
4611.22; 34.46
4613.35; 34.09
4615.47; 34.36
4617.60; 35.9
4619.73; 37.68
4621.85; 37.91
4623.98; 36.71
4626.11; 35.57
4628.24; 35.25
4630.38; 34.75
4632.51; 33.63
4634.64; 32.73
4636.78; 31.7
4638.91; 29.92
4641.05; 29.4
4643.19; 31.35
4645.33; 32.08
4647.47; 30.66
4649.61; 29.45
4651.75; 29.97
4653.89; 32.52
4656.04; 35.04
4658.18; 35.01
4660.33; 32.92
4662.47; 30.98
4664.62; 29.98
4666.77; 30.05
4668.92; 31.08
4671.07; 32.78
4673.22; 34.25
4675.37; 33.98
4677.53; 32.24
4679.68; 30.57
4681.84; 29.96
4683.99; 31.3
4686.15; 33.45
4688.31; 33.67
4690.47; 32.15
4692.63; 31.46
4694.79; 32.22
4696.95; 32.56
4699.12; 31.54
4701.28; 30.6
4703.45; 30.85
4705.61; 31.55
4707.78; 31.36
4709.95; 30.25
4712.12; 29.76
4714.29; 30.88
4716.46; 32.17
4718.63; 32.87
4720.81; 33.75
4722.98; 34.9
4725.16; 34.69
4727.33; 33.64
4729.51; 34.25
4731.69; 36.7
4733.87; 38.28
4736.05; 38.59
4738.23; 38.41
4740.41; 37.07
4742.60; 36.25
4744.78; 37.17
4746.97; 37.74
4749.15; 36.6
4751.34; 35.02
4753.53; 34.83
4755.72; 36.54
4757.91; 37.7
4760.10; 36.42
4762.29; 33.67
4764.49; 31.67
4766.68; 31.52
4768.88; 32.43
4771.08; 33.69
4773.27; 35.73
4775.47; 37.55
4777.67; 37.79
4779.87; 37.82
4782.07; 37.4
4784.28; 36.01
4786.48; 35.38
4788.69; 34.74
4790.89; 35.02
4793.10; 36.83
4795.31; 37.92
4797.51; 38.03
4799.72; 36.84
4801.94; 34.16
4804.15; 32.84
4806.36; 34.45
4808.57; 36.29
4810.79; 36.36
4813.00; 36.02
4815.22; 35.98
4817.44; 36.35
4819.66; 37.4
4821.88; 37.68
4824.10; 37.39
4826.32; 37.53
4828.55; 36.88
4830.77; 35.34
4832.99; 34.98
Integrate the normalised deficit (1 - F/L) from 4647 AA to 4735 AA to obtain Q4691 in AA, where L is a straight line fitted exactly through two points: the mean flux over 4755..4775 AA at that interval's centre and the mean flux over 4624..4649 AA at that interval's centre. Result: 2.6 AA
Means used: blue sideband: 32.6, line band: 32.4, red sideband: 34.4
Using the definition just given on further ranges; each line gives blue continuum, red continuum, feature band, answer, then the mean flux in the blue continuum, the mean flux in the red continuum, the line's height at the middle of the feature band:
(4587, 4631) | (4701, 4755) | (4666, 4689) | 1.4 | 33.9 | 34.4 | 34.2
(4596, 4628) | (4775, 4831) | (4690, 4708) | 1.9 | 34.5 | 36.4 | 35.4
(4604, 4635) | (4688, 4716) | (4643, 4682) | 1.4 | 34.9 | 31.4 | 33.1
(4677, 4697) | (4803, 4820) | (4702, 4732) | 0.3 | 31.9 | 35.6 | 32.8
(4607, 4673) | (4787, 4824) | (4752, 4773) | 0.6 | 33.1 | 36.1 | 35.3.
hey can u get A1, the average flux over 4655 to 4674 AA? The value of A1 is 32.4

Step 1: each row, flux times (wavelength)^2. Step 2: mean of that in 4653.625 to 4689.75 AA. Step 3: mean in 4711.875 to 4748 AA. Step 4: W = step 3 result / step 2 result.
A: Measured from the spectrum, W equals 1.12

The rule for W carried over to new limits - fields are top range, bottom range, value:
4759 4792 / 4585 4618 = 1.16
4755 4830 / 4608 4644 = 1.13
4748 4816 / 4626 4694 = 1.17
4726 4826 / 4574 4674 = 1.17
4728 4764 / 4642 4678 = 1.18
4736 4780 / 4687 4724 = 1.15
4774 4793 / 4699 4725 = 1.18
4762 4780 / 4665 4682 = 1.13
